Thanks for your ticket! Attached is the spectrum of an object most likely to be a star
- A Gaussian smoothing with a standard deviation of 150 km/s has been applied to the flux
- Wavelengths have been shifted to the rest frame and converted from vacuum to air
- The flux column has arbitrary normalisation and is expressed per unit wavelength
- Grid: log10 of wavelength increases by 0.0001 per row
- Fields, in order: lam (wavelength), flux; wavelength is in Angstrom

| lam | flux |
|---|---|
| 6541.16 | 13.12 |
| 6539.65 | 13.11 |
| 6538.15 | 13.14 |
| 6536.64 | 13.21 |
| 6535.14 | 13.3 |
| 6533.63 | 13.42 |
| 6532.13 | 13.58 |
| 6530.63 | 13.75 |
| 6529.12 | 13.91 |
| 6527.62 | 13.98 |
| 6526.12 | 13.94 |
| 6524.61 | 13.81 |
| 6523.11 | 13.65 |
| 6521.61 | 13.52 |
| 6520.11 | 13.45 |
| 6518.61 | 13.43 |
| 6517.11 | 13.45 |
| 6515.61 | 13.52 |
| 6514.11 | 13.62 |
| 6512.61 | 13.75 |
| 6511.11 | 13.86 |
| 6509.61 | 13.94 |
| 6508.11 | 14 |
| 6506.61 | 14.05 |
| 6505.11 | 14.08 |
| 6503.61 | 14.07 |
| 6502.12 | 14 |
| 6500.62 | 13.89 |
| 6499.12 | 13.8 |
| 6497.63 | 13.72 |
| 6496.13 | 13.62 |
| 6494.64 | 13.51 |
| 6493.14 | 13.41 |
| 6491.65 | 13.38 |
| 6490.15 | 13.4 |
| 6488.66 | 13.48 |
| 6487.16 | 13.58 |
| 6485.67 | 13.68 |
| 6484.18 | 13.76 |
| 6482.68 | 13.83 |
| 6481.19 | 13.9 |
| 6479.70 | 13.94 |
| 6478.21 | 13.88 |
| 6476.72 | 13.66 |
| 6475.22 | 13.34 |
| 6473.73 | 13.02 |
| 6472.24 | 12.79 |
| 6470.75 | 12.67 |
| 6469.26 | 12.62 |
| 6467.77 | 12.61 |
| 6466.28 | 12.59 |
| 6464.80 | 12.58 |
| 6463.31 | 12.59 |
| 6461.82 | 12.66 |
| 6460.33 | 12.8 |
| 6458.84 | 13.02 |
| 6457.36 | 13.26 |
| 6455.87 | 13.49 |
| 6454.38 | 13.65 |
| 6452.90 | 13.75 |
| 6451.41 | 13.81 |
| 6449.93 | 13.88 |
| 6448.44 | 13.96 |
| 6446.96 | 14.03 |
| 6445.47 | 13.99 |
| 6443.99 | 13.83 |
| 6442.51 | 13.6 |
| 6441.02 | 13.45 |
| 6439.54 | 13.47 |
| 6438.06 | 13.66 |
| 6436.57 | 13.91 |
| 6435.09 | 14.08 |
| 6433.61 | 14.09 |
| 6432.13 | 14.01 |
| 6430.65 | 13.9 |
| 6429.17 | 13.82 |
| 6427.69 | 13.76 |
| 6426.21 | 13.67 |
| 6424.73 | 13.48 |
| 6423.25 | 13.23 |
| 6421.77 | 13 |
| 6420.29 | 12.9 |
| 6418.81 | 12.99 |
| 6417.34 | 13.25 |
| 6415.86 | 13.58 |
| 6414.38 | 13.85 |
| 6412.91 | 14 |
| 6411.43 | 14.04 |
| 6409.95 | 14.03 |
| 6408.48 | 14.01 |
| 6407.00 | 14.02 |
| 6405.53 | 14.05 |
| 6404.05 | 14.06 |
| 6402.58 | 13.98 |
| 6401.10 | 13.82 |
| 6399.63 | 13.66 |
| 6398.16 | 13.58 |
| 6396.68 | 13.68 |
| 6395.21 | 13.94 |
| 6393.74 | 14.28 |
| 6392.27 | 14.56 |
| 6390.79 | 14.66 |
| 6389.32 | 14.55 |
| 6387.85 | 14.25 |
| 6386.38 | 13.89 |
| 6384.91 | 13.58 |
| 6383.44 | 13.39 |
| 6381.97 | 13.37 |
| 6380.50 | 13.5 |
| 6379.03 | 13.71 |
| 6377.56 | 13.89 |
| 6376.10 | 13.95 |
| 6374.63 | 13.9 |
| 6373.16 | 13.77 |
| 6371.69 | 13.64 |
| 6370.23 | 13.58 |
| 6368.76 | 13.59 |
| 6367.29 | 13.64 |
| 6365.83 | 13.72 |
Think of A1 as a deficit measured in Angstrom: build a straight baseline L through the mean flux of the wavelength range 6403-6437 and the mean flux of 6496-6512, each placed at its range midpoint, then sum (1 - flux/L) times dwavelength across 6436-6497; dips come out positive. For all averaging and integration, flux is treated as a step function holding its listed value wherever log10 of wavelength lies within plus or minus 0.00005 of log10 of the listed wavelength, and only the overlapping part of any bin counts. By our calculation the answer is 1.8 Angstrom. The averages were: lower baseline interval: 13.7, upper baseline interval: 13.9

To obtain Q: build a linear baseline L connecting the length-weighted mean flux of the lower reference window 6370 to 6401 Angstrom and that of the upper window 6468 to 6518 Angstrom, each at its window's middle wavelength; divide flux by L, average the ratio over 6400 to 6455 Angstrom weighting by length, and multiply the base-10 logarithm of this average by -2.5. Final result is 0.00 mag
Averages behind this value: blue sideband 13.9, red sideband 13.6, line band 13.7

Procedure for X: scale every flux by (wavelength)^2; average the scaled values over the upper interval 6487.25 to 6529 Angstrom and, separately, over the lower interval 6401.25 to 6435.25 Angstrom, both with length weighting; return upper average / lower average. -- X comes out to 1.0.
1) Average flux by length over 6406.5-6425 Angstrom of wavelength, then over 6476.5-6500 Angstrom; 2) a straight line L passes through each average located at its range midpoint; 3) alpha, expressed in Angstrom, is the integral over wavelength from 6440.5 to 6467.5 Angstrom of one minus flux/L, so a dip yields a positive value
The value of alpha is 0.48 Angstrom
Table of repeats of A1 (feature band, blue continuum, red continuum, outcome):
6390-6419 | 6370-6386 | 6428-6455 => -0.4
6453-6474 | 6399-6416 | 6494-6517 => 1.5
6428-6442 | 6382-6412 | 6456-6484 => -0.3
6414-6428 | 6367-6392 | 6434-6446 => 0.4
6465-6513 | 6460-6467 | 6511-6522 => -1.7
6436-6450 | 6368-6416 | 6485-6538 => 0.0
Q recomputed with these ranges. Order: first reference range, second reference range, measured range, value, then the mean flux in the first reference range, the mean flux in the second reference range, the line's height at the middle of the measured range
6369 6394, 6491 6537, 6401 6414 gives -0.011 mag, 13.9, 13.7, 13.9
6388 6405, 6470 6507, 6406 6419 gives 0.015 mag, 14.1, 13.6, 14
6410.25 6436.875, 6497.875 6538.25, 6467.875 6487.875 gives 0.022 mag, 13.6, 13.7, 13.7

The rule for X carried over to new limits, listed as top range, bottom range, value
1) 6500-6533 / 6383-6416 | 1.02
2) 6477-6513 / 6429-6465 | 1.03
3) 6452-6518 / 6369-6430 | 1.00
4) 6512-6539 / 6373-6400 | 1.02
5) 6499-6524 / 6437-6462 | 1.03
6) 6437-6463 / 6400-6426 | 1.00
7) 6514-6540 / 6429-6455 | 1.01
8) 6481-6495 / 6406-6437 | 1.01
